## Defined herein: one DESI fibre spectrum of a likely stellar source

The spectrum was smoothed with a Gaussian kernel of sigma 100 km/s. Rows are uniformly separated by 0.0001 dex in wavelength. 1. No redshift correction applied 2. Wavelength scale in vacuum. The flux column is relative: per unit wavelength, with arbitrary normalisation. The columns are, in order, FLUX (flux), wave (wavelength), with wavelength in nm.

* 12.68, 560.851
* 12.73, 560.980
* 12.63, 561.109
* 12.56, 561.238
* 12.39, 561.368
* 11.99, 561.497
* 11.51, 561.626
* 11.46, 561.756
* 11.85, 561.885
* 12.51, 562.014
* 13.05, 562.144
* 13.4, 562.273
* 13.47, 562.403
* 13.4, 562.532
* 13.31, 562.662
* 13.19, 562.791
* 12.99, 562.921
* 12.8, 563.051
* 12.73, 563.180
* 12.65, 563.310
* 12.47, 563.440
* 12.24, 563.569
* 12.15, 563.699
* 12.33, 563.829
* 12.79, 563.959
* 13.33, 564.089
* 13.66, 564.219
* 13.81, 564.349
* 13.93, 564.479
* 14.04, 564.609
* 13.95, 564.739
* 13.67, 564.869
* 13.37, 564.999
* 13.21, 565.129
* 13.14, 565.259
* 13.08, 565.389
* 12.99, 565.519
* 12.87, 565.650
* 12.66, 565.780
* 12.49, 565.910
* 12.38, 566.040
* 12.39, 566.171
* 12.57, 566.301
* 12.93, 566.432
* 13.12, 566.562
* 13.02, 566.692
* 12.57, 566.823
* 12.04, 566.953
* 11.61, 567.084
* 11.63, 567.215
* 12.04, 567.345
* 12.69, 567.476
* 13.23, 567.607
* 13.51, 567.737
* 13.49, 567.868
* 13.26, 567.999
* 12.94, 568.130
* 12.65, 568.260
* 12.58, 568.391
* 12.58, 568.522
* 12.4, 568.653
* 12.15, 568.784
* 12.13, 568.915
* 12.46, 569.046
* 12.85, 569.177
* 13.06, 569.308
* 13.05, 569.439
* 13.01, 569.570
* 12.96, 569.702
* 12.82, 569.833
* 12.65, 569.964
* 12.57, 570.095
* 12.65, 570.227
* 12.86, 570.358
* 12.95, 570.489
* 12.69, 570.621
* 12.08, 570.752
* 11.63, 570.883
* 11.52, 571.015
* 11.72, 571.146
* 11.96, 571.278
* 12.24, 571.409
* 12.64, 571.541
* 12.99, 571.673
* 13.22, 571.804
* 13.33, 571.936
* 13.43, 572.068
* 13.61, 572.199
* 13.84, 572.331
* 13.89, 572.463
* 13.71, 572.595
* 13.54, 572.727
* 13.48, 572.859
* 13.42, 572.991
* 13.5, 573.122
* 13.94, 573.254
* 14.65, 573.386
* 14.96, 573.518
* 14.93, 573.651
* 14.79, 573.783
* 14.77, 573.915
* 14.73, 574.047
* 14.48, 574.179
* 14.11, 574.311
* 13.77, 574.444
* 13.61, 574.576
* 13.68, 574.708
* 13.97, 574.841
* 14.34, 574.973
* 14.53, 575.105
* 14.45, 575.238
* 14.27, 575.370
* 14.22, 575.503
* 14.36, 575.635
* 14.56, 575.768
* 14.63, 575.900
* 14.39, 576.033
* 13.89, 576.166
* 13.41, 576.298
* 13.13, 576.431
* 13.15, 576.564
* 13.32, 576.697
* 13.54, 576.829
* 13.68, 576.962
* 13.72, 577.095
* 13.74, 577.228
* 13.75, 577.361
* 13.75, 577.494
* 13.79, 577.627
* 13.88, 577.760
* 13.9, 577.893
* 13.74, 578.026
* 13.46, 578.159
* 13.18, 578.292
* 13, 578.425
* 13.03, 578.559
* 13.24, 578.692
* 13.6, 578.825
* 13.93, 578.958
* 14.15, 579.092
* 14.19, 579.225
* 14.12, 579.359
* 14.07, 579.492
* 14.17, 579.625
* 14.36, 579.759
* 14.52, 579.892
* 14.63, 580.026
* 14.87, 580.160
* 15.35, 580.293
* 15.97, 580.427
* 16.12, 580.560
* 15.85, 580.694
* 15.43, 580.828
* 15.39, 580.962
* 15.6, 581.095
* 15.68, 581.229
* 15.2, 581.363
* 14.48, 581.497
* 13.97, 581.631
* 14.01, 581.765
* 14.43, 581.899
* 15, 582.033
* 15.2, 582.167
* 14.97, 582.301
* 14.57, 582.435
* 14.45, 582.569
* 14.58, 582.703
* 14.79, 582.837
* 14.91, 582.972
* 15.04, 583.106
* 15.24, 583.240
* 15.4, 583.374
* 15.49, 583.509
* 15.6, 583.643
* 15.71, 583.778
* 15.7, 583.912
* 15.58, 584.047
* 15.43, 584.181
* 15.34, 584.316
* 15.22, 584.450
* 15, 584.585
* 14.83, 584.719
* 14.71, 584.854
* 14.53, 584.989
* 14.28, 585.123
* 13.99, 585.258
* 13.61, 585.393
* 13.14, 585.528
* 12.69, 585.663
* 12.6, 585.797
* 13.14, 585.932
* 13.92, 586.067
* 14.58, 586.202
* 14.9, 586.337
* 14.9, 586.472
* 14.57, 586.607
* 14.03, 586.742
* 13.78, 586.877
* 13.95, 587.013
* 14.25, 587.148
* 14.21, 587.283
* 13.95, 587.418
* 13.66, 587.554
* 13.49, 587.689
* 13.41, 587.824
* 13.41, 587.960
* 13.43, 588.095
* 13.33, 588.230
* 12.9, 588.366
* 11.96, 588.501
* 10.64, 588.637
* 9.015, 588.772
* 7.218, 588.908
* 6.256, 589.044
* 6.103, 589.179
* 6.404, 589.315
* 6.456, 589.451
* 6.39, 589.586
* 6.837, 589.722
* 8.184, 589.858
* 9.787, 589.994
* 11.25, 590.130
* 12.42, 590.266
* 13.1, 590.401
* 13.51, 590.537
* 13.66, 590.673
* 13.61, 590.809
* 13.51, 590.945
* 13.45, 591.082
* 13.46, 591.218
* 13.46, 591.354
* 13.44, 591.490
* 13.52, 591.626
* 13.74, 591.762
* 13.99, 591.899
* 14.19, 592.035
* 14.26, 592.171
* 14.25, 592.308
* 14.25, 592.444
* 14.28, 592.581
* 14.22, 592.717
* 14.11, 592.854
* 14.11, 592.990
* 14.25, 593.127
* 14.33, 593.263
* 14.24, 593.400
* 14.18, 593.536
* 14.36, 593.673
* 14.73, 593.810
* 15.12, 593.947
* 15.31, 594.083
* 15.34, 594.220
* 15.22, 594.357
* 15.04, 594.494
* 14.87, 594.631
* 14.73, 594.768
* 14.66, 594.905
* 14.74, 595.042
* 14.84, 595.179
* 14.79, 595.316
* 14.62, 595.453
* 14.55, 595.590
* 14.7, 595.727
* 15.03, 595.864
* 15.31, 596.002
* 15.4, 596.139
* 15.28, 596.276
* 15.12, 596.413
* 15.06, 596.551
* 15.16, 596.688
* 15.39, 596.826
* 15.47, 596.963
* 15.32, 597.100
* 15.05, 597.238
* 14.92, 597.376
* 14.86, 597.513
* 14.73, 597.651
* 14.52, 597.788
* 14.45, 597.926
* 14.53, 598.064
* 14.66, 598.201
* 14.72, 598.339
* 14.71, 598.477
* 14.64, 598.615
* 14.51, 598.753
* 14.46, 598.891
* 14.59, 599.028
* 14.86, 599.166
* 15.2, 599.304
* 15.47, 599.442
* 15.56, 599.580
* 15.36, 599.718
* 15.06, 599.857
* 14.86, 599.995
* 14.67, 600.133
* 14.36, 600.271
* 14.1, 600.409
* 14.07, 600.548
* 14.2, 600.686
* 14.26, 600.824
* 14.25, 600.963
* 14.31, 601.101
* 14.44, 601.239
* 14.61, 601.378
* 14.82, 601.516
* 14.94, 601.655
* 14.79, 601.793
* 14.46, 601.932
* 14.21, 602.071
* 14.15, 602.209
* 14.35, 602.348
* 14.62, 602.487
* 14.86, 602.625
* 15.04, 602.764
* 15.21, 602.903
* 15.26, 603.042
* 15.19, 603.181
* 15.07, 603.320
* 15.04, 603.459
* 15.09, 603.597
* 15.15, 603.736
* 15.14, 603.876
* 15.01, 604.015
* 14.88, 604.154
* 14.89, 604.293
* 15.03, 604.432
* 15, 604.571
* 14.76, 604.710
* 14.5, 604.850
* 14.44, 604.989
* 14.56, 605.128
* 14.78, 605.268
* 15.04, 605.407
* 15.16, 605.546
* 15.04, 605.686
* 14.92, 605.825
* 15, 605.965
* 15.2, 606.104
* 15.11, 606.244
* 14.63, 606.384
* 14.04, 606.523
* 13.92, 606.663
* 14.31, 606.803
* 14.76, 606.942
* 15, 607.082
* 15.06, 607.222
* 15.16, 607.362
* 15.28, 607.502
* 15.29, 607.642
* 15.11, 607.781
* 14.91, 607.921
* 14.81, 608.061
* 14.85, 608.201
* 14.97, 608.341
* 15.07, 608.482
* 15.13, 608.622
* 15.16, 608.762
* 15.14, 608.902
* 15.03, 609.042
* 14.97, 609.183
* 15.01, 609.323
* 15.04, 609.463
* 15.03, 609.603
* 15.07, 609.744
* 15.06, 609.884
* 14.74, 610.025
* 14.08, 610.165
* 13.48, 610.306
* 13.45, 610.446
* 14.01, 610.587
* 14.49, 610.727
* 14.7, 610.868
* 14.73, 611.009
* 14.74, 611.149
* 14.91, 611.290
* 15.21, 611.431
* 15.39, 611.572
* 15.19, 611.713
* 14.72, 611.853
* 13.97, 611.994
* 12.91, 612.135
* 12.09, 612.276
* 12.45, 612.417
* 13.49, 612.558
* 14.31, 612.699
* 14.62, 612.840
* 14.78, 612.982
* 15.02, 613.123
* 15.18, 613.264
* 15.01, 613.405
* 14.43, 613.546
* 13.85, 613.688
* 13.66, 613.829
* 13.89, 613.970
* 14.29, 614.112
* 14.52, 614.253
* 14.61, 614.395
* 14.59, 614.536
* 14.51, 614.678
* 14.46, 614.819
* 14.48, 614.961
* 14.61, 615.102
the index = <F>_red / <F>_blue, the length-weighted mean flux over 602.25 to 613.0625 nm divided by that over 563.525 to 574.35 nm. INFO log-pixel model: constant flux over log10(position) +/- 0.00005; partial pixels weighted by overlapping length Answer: 1.1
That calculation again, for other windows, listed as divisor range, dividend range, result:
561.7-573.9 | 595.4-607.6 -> 1.14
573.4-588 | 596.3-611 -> 1.03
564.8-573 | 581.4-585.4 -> 1.16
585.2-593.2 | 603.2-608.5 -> 1.19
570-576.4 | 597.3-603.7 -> 1.08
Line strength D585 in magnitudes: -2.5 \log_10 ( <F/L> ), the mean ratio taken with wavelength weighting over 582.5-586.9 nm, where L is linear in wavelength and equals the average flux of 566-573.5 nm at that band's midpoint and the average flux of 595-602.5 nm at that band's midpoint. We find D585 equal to -0.06 mag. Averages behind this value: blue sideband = 12.8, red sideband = 14.8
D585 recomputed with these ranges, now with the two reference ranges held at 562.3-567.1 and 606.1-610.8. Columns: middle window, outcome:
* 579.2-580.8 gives -0.10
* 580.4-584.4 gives -0.11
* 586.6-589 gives 0.10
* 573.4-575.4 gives -0.08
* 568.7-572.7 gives 0.04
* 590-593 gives 0.04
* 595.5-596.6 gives -0.06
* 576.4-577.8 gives -0.01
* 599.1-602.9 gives -0.02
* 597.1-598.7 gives -0.03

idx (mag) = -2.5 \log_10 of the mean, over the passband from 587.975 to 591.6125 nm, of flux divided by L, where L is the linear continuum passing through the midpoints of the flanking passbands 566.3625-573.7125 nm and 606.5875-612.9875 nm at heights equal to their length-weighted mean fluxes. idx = 0.258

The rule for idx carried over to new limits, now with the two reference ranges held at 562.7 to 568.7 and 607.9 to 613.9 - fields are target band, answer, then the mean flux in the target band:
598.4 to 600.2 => -0.06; 14.9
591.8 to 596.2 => -0.05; 14.6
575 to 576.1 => -0.09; 14.4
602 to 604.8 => -0.05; 14.9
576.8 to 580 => -0.04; 13.8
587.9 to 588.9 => 0.16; 11.8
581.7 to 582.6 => -0.09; 14.7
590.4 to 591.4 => 0.02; 13.5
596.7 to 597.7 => -0.08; 15.1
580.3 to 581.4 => -0.17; 15.6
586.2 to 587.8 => -0.04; 14.2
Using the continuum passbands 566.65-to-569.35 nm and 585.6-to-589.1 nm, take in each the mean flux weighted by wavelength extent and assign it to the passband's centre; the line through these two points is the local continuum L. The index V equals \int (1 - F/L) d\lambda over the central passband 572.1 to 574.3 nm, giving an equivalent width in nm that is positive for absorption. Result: -0.25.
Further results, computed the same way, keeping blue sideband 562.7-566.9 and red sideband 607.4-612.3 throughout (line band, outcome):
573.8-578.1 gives -0.18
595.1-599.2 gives -0.19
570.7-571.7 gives 0.09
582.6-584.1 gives -0.17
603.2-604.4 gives -0.05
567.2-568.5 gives 0.03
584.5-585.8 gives -0.02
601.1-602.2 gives -0.01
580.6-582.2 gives -0.17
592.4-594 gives -0.03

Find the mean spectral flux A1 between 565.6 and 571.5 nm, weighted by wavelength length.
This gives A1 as 12.6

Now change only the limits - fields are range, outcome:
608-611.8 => 14.8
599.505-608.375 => 14.8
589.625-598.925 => 14.1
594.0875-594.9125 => 15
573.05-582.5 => 14.3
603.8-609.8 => 14.9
